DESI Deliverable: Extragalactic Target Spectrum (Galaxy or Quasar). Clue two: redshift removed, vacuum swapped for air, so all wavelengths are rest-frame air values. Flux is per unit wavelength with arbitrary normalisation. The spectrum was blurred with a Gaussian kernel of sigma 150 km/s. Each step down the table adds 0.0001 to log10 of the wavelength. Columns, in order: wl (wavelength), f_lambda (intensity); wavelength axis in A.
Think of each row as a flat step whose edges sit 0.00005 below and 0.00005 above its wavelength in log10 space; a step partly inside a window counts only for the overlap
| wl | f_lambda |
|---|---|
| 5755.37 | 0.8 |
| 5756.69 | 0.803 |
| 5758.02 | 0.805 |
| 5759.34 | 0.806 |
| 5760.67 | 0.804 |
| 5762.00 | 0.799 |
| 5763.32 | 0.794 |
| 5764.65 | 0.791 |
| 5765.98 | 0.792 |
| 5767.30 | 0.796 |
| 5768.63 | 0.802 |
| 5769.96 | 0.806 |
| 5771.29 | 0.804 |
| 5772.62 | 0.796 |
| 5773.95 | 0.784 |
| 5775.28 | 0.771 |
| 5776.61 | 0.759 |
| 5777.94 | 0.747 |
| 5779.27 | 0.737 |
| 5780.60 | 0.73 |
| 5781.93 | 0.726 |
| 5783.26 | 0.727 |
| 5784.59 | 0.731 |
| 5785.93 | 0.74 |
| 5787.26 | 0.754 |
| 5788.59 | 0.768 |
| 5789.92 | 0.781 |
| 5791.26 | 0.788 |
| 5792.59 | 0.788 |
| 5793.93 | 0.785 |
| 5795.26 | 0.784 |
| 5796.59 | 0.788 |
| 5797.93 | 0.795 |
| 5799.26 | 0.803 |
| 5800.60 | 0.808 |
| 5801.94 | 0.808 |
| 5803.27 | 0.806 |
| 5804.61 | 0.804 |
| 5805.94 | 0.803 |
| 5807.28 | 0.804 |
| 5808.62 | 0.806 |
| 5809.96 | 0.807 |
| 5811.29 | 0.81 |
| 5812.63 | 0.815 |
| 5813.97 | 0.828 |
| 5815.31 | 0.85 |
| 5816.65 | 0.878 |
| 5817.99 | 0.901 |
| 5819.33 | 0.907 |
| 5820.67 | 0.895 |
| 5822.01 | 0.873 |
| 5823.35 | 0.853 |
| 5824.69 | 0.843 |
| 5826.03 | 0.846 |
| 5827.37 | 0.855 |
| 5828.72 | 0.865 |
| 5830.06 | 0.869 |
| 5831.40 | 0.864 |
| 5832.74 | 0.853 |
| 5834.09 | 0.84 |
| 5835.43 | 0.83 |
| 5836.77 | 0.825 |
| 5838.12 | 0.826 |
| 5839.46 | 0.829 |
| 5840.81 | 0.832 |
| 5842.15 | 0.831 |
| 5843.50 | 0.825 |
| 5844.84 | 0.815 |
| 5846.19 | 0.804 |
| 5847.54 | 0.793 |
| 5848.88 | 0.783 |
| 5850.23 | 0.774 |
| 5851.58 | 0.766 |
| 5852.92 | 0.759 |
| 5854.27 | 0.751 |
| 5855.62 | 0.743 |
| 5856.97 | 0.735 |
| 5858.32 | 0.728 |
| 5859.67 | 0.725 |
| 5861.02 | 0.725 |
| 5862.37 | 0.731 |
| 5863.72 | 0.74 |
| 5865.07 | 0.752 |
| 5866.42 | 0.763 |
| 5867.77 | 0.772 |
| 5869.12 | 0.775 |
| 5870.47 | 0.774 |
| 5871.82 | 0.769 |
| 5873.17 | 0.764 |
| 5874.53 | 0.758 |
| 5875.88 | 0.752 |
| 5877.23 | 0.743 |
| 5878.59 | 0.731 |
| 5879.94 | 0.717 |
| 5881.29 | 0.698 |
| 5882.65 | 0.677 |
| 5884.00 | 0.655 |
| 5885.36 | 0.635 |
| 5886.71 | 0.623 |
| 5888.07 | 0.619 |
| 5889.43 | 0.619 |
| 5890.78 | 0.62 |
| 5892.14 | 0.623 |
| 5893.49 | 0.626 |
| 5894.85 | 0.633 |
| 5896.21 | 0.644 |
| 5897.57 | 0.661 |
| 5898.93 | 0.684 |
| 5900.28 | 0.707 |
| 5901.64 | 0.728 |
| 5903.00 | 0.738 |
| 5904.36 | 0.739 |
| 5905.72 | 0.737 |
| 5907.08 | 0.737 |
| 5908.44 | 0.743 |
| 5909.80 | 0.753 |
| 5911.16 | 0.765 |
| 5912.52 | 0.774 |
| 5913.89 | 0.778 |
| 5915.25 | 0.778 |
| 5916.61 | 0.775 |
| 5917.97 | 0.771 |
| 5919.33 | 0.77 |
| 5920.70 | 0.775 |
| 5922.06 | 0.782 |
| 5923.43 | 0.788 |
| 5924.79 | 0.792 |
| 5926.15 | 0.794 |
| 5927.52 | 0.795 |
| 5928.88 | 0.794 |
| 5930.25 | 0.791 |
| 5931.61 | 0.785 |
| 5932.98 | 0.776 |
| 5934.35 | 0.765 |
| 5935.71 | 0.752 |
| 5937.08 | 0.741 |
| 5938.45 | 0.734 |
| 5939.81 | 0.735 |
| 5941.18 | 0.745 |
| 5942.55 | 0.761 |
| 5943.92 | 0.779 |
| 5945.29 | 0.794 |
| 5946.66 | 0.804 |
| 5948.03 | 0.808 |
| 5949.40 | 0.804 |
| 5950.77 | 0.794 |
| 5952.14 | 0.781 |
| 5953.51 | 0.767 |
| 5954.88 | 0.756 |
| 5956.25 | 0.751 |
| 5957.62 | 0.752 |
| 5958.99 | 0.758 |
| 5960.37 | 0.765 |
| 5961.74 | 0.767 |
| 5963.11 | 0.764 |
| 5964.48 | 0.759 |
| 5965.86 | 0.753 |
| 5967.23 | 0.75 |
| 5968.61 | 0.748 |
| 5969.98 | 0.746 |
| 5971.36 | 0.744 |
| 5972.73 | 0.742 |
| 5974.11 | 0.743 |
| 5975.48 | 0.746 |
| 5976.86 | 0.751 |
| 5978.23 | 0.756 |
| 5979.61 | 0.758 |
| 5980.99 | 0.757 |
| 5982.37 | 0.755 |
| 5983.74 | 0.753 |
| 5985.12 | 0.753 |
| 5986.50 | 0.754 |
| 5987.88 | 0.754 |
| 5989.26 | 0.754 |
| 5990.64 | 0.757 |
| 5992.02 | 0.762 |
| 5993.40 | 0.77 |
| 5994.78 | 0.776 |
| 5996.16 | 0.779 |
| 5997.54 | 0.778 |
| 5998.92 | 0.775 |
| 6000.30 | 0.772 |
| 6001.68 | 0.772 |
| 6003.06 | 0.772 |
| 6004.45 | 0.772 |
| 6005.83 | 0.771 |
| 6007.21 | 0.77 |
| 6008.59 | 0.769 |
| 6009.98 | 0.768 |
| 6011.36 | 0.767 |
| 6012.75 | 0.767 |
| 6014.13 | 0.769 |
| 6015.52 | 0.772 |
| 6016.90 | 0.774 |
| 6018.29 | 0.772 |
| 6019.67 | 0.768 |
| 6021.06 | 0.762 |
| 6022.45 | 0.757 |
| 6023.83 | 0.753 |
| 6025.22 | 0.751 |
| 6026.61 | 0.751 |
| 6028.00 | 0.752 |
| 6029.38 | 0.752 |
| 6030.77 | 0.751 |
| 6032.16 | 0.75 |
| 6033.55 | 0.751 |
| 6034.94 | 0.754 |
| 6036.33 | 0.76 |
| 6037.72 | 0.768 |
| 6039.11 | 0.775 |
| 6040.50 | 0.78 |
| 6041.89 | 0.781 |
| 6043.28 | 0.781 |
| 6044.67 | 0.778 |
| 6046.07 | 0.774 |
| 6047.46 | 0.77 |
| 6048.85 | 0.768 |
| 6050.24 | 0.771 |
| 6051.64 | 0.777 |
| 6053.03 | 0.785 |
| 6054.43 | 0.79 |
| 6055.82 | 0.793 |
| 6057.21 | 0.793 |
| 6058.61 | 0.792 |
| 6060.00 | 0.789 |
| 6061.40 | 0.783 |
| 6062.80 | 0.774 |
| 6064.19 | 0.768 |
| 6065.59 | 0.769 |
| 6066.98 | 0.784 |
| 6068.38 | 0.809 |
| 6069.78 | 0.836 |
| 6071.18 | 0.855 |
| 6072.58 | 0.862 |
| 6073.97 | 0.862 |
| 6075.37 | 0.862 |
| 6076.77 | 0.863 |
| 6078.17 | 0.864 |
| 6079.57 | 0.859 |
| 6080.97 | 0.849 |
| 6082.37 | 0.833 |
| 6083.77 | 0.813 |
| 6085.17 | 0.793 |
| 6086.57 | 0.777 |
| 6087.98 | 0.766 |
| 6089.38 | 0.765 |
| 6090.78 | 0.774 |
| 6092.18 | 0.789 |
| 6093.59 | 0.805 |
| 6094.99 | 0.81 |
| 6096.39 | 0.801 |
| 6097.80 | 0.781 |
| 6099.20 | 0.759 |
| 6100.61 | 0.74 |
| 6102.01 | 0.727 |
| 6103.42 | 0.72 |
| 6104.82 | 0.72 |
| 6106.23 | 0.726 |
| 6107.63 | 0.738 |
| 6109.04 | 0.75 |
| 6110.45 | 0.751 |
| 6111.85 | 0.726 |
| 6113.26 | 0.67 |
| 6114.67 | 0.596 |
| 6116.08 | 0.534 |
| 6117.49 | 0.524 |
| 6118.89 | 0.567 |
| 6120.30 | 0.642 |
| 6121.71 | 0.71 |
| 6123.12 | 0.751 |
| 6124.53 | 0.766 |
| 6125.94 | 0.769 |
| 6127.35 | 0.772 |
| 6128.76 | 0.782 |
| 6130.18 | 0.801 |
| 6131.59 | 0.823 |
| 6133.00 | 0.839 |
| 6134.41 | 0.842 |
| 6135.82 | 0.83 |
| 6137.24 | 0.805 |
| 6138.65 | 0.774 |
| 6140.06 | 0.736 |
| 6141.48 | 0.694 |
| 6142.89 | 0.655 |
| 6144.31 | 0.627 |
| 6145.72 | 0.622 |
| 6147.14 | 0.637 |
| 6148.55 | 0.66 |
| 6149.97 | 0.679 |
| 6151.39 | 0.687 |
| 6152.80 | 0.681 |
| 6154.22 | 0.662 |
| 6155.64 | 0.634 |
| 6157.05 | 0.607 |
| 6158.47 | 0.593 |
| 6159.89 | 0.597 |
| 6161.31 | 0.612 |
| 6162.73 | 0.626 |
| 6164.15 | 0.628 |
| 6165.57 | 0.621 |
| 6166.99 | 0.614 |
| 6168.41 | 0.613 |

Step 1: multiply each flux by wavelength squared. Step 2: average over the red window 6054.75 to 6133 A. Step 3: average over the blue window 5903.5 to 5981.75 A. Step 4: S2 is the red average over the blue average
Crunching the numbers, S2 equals 1.05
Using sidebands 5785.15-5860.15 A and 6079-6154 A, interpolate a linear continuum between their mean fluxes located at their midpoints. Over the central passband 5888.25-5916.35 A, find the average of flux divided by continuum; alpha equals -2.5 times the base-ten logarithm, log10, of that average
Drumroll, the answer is 0.126 mag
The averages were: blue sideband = 0.811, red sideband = 0.736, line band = 0.704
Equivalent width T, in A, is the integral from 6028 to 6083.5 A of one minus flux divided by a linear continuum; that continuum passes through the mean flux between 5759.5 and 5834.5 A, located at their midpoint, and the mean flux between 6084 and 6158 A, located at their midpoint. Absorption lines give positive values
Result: -4.1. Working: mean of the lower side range 0.806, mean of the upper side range 0.723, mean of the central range 0.795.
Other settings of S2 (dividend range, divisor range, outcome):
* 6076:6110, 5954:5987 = 1.08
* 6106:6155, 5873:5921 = 1.08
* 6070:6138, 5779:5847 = 1.04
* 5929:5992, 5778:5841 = 0.99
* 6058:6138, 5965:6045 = 1.04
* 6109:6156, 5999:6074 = 0.94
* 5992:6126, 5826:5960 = 1.07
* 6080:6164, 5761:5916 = 1.03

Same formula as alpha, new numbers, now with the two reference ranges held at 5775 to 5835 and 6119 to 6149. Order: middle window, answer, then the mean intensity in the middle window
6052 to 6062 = -0.05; 0.789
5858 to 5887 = 0.09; 0.729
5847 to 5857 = 0.05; 0.765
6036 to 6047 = -0.02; 0.775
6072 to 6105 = -0.08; 0.801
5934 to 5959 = 0.01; 0.768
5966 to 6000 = 0.02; 0.757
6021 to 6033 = 0.01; 0.753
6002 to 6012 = -0.01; 0.77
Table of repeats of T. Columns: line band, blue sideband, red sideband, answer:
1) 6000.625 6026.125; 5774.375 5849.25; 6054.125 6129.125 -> 0.35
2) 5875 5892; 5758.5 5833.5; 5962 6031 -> 2.44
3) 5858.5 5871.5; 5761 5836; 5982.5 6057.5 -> 0.73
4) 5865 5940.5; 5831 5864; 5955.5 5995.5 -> 4.13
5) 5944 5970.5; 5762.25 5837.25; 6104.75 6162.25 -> -0.51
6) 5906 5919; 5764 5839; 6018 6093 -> 0.59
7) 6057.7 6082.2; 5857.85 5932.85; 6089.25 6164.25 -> -3.69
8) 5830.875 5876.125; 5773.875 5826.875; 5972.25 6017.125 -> 0.49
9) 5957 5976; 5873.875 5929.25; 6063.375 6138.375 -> -0.44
